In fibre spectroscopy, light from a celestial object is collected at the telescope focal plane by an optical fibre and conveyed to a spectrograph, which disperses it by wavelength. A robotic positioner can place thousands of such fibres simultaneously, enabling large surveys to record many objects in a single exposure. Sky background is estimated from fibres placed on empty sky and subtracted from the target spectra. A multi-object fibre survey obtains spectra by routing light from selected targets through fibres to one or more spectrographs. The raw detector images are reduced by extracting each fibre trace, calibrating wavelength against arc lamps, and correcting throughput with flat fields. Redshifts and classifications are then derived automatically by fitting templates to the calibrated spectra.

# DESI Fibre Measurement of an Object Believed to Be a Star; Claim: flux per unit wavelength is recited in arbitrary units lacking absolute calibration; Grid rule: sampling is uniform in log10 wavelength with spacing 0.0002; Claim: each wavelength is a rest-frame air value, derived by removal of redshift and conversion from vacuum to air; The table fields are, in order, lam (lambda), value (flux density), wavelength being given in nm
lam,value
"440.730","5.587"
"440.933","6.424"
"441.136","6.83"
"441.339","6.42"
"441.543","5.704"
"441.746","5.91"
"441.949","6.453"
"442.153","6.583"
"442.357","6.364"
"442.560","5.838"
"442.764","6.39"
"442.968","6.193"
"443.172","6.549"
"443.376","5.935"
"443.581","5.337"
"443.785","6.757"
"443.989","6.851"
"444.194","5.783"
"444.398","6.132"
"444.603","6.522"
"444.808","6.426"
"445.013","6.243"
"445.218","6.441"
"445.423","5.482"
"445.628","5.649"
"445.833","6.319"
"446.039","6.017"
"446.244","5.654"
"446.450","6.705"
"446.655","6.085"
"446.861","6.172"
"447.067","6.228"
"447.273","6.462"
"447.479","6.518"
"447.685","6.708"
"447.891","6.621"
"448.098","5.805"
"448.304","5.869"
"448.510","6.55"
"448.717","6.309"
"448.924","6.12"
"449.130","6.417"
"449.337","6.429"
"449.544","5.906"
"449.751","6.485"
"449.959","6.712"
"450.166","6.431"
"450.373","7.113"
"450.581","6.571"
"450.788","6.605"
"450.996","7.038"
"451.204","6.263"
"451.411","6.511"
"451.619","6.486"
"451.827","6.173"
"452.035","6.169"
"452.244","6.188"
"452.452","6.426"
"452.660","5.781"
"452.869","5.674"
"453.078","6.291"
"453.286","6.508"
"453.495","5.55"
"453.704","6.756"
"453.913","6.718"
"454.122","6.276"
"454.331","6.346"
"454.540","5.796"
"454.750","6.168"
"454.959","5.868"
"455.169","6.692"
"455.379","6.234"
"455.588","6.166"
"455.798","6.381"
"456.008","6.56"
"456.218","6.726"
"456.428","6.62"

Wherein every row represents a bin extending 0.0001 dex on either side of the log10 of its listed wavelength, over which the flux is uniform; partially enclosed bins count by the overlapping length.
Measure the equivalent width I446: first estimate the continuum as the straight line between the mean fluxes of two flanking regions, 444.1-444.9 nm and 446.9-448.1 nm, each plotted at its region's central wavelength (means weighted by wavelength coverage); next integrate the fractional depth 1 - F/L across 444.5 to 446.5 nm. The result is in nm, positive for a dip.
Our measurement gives 0.05 nm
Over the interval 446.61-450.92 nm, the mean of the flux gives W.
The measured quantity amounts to 6.39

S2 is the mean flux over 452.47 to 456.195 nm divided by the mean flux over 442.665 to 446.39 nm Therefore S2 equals 1.01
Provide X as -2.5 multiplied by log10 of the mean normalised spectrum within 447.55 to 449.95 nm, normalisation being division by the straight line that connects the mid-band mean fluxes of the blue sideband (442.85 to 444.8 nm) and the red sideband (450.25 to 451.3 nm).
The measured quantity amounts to 0.04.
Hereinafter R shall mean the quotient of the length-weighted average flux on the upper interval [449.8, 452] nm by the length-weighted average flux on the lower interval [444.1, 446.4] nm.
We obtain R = 1.08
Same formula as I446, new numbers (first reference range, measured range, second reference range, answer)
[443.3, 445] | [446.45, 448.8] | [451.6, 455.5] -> -0.04 nm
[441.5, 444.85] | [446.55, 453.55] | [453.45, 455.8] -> -0.10 nm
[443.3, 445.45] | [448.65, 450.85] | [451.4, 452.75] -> -0.08 nm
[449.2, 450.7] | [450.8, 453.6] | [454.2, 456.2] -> 0.07 nm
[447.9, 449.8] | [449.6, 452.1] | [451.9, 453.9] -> -0.14 nm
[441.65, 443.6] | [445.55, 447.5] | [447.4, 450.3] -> 0.04 nm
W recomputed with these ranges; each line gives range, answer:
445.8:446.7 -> 6.15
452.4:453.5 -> 6.06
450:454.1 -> 6.38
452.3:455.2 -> 6.19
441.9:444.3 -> 6.25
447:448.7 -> 6.35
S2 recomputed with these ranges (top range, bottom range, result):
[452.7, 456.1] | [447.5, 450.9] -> 0.97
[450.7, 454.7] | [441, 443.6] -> 1.01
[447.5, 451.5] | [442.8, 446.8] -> 1.05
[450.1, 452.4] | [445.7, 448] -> 1.03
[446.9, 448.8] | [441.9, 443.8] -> 1.02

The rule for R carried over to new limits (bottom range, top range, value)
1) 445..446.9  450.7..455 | 1.03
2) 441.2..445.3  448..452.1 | 1.03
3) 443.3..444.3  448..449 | 1.00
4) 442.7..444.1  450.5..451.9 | 1.04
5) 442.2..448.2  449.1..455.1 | 1.02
